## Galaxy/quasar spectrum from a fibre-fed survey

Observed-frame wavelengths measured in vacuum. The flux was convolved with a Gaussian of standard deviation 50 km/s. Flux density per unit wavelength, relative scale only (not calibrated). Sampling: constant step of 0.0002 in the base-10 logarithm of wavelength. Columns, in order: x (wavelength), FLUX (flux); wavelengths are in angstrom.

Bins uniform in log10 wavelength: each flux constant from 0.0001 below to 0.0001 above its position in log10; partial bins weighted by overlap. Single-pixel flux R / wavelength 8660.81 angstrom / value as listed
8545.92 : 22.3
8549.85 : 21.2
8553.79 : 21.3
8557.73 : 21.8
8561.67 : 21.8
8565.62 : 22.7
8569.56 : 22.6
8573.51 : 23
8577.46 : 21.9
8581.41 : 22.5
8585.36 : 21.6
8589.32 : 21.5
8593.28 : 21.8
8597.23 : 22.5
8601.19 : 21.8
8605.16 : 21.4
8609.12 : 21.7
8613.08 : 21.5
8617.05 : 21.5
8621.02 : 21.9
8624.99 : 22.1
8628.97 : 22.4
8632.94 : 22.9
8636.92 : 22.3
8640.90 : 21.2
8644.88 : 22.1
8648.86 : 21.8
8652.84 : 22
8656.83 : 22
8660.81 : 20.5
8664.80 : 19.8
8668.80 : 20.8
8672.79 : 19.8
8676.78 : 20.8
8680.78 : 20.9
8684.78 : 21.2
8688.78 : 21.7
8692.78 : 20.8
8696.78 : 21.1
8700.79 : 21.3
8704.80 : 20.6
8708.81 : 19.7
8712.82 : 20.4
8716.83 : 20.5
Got 20.5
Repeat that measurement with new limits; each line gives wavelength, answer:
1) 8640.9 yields 21.2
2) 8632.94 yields 22.9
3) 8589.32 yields 21.5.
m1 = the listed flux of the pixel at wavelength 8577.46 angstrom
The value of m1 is 21.9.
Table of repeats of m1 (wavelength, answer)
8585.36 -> 21.6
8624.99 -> 22.1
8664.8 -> 19.8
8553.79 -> 21.3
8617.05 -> 21.5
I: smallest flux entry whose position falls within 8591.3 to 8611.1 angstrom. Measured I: 21.4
